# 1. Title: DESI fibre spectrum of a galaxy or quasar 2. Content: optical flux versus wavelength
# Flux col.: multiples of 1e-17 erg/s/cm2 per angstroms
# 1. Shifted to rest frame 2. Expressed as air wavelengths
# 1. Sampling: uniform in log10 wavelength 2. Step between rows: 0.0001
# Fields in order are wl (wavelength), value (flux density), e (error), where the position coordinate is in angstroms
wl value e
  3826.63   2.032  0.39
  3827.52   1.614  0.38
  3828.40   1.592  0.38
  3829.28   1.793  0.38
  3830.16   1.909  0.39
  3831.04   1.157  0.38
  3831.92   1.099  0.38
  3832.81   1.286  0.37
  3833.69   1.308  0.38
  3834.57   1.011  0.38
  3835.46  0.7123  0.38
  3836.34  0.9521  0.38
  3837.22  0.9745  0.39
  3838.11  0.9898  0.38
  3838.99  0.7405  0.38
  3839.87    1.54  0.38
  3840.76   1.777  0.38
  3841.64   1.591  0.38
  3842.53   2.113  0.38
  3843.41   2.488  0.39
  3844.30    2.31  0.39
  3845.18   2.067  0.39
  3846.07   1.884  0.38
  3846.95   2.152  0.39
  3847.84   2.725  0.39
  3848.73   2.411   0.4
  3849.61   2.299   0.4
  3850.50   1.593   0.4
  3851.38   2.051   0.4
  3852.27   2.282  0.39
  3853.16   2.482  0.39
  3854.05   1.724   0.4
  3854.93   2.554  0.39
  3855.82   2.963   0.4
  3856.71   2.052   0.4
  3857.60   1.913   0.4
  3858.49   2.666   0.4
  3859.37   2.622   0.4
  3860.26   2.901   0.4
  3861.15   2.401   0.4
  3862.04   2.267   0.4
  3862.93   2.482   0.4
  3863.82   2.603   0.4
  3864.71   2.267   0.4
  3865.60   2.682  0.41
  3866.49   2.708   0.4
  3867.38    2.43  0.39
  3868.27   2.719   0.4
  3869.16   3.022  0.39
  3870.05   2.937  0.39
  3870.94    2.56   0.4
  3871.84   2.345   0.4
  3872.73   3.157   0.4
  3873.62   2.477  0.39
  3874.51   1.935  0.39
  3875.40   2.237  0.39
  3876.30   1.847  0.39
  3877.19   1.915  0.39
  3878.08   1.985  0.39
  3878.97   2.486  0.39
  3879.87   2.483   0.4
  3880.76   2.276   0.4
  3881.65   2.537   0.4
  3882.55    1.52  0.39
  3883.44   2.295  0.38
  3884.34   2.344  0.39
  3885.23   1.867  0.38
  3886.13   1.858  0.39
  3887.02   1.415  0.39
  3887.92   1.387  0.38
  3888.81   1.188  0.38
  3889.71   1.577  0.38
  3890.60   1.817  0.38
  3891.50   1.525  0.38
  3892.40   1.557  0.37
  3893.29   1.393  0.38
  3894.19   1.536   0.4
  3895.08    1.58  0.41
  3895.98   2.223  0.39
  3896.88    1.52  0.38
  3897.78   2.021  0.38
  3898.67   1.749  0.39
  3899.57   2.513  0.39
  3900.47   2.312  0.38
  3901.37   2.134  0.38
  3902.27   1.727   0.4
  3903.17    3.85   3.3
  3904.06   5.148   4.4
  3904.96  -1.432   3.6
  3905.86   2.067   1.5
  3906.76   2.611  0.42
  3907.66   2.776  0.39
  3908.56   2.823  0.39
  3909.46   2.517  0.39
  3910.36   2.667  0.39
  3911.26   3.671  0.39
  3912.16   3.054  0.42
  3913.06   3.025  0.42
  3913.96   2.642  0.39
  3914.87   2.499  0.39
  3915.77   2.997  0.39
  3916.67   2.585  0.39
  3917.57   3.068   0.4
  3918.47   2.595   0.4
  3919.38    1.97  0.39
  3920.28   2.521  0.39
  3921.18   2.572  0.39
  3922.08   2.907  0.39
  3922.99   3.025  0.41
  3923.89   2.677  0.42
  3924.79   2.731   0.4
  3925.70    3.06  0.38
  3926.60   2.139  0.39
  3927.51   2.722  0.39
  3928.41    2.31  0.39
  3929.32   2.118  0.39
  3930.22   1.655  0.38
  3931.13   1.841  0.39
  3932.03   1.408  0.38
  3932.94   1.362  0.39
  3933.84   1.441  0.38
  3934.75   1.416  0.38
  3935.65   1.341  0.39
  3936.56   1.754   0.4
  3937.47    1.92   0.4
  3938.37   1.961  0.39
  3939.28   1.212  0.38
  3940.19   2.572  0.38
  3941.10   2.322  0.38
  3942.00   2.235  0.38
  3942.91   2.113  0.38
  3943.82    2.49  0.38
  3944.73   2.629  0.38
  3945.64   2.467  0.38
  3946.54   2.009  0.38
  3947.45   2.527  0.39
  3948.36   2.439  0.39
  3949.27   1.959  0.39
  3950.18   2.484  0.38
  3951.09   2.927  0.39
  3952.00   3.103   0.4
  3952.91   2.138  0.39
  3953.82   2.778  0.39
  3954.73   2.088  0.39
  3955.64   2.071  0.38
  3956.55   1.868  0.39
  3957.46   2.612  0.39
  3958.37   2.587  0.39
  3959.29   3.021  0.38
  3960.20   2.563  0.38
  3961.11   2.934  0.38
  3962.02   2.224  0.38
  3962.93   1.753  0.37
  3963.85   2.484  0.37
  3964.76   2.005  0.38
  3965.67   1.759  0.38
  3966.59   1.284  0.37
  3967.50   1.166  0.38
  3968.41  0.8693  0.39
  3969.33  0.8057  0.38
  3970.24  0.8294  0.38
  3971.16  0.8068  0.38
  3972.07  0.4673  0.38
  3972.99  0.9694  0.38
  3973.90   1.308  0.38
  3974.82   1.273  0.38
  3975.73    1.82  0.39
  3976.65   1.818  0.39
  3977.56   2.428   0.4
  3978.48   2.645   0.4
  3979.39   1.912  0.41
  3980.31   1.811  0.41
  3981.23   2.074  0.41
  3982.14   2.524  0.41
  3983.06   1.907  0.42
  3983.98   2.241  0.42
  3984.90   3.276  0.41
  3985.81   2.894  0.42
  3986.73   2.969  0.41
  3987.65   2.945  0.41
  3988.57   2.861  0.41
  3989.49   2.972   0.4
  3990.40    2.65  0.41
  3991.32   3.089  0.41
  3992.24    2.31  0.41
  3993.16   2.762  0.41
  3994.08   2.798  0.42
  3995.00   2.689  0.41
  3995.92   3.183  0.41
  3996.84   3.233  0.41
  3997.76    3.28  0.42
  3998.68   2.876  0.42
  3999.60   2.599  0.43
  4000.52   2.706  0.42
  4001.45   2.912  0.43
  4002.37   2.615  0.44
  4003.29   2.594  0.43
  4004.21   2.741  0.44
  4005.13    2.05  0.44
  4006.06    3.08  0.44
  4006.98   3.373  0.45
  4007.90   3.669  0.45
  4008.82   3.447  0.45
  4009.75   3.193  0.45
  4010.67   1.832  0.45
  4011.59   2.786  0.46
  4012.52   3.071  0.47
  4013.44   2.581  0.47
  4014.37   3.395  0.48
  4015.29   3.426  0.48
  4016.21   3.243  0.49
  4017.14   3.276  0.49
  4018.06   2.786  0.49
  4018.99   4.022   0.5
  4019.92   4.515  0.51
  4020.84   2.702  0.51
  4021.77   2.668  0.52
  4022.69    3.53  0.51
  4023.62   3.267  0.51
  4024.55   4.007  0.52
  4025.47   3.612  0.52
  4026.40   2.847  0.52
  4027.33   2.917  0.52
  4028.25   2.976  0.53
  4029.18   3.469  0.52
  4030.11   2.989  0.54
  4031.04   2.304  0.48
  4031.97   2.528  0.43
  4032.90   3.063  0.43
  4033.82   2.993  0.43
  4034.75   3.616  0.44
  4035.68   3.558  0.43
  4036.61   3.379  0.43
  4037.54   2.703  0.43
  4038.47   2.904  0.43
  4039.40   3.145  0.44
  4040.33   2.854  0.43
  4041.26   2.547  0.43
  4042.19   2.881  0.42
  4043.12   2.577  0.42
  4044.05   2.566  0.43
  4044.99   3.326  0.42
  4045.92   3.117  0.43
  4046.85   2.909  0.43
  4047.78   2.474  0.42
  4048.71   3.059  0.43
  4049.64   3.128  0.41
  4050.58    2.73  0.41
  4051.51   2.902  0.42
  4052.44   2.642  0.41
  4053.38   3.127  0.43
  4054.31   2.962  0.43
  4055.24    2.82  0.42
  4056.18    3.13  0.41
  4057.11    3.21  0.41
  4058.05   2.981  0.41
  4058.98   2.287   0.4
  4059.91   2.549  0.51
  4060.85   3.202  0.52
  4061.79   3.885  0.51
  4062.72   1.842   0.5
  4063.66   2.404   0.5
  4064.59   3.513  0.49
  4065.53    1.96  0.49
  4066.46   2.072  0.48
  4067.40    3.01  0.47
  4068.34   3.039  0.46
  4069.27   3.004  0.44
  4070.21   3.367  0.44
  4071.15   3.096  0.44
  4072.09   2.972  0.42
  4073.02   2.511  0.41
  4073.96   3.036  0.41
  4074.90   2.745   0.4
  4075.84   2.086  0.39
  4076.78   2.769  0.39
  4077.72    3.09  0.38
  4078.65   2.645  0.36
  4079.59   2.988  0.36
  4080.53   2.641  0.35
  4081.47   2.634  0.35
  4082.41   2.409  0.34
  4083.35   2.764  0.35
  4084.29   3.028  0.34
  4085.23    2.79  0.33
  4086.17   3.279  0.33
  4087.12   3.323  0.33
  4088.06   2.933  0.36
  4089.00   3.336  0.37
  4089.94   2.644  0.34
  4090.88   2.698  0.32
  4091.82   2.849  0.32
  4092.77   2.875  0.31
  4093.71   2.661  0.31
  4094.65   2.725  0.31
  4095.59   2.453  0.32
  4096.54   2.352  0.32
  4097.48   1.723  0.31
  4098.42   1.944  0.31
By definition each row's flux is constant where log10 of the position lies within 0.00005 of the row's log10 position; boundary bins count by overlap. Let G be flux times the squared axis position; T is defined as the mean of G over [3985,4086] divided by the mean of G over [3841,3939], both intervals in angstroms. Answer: 1.40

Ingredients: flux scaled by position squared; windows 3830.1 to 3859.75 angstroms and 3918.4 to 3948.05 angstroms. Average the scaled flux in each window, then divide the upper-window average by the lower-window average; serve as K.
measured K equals 1.2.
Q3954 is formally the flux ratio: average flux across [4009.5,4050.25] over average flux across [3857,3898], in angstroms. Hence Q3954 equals 1.42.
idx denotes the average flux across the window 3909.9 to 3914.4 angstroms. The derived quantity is 3.01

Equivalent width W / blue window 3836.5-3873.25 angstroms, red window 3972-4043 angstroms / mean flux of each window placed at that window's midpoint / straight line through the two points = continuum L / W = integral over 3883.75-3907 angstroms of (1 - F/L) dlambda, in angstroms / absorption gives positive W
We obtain 4.84 angstroms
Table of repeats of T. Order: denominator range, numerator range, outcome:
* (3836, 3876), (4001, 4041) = 1.50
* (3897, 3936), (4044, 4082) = 1.28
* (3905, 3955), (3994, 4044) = 1.35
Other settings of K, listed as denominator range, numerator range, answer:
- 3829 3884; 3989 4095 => 1.54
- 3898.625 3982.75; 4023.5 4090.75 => 1.41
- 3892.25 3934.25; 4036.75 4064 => 1.31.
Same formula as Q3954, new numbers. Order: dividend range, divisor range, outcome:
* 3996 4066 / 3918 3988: 1.41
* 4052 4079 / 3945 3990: 1.33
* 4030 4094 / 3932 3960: 1.31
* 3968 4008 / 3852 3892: 1.04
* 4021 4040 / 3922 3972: 1.49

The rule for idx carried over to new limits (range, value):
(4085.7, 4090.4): 3.1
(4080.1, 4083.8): 2.61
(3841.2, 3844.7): 2.12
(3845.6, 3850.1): 2.28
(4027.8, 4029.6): 3.21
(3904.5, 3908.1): 1.51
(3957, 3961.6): 2.74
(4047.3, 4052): 2.86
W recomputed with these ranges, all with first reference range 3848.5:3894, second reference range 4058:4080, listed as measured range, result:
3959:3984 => 7.4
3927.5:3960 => 3.6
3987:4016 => -3.4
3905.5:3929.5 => -3.5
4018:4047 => -4.6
